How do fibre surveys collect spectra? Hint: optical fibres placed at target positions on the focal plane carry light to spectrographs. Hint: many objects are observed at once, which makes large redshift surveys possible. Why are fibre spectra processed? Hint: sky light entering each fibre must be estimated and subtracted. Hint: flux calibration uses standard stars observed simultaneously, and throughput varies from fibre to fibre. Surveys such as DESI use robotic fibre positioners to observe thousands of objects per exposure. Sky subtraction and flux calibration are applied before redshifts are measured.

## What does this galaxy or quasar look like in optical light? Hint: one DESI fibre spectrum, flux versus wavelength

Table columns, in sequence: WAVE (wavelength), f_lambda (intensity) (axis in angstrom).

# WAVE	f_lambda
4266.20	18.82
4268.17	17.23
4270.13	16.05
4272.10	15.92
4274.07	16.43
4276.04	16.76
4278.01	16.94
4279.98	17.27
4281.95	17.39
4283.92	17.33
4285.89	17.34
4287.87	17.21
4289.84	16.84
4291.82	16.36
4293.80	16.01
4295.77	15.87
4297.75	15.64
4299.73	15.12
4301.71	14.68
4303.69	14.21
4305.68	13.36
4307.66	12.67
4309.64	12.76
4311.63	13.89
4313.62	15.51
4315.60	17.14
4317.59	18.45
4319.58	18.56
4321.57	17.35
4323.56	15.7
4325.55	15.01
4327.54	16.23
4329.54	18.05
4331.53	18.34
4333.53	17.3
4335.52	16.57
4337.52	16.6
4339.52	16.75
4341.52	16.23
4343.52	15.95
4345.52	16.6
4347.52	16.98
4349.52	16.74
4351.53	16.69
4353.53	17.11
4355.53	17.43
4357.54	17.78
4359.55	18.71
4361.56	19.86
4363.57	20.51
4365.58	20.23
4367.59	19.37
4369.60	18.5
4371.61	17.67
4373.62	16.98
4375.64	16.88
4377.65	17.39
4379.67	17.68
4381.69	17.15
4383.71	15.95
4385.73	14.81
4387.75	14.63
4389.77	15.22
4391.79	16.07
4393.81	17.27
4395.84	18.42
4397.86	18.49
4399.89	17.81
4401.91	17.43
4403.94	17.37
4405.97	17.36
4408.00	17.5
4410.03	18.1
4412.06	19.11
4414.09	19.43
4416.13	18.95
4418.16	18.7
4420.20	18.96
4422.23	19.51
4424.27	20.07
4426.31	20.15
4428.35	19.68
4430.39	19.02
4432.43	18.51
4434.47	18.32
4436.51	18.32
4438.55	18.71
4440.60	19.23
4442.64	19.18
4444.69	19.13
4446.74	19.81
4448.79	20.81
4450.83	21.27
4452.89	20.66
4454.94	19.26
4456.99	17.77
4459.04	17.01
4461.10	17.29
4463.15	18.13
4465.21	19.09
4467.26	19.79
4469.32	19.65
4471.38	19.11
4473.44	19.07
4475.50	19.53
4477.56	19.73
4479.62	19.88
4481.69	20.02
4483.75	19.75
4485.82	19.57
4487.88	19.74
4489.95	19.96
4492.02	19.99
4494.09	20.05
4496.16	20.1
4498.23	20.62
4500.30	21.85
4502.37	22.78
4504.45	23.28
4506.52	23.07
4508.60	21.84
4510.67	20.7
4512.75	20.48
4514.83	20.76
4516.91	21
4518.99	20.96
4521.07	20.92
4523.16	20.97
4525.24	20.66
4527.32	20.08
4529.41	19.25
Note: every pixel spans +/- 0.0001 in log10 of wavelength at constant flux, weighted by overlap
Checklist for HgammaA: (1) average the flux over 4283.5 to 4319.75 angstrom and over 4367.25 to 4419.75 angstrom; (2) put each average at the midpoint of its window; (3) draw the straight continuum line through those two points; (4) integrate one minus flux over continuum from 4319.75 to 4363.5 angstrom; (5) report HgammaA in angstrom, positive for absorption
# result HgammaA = -1.9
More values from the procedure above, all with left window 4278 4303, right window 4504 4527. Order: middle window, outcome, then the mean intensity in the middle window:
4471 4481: 0.44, 19.5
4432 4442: 0.47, 18.7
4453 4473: 1.44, 18.7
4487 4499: 0.40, 20.1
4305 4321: 1.45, 15.4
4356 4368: -0.91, 19.3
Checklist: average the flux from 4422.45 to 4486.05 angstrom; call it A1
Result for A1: 19.3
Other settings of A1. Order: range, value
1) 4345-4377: 18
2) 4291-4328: 15.5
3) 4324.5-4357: 16.8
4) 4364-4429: 17.9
